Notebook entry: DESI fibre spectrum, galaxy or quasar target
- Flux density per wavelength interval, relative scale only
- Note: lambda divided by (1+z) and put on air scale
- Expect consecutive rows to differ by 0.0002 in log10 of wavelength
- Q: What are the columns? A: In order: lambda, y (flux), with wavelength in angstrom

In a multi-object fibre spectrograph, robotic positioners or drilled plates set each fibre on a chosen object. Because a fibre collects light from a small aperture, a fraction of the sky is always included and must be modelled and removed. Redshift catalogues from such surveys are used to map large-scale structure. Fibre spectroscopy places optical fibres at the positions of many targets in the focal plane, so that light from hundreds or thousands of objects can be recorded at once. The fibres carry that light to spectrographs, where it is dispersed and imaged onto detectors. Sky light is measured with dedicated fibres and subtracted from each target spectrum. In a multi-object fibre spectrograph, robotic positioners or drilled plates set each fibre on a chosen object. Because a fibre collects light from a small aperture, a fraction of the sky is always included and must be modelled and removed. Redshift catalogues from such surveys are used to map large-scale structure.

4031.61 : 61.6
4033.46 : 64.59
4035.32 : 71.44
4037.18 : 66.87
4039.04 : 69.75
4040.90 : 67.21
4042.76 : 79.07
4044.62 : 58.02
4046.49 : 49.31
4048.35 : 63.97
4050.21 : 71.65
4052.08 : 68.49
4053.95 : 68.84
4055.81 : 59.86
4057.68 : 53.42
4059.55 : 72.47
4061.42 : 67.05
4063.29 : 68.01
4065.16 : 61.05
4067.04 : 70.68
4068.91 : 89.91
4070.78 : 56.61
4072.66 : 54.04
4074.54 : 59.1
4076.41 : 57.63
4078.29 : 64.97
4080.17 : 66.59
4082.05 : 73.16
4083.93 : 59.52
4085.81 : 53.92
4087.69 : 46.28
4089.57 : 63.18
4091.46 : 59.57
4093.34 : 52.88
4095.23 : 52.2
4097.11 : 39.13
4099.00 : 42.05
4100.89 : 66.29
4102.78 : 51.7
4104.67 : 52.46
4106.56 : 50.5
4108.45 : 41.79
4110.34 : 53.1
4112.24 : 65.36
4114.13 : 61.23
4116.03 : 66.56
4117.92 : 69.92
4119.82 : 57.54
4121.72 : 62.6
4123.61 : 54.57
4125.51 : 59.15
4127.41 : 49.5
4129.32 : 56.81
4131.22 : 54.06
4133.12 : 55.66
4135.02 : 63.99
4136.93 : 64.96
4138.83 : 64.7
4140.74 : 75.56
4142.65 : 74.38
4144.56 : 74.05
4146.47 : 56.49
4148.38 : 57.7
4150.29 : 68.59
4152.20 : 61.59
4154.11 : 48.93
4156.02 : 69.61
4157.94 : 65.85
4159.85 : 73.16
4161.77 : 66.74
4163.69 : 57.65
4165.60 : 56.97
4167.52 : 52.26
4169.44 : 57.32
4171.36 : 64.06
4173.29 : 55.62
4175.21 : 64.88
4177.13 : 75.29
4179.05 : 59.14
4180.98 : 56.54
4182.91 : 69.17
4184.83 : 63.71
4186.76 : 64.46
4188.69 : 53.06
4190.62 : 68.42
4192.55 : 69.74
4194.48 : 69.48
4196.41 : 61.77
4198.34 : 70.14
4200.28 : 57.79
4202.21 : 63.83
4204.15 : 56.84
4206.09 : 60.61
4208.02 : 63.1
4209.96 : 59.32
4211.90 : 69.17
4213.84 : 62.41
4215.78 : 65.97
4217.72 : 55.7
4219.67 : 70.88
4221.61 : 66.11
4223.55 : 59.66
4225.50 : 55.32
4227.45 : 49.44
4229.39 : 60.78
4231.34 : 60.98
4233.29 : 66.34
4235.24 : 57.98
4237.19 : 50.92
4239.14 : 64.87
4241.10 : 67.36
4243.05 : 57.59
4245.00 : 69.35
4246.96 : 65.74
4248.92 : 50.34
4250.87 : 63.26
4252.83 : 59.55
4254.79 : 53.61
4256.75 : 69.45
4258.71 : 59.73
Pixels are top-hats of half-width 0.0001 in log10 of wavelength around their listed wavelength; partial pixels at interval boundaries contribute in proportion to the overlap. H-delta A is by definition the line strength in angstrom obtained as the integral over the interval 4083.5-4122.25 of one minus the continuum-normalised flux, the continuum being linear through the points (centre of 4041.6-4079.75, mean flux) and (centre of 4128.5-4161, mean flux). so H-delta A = 5.3 angstrom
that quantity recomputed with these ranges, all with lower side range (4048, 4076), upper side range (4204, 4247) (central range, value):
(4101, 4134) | 3.8 angstrom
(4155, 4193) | -0.1 angstrom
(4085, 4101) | 3.1 angstrom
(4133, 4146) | -0.9 angstrom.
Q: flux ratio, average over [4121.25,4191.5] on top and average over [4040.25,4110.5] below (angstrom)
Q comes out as 1.03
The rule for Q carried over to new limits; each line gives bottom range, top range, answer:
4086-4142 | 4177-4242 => 1.09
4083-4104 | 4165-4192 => 1.16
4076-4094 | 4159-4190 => 1.03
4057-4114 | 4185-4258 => 1.05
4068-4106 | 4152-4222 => 1.09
